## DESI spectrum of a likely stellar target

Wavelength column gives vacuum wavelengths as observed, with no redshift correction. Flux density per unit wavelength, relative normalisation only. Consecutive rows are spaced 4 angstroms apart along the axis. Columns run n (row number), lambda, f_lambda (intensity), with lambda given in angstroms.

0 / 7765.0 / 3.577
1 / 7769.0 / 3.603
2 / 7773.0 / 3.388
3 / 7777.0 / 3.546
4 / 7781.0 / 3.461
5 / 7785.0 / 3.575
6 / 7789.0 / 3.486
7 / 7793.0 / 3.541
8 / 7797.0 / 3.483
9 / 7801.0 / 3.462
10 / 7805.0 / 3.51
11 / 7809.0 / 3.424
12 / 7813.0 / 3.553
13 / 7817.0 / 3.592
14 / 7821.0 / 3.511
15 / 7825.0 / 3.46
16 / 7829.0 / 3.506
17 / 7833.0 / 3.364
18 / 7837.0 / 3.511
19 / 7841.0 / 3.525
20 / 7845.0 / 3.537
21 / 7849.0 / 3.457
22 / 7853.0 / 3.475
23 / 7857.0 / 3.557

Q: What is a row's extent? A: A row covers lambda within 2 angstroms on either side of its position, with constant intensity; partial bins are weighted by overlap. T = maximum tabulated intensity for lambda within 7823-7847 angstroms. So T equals 3.537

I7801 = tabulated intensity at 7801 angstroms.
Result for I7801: 3.462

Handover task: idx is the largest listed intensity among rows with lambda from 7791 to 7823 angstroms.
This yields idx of 3.592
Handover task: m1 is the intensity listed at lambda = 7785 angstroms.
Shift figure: 3.575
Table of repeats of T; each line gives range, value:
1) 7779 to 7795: 3.575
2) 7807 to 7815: 3.553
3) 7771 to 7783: 3.546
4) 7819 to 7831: 3.511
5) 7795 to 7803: 3.483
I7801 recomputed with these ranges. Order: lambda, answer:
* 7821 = 3.511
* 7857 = 3.557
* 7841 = 3.525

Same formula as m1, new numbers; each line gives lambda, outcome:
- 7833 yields 3.364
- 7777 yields 3.546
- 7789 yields 3.486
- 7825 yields 3.46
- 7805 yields 3.51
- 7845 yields 3.537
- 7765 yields 3.577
